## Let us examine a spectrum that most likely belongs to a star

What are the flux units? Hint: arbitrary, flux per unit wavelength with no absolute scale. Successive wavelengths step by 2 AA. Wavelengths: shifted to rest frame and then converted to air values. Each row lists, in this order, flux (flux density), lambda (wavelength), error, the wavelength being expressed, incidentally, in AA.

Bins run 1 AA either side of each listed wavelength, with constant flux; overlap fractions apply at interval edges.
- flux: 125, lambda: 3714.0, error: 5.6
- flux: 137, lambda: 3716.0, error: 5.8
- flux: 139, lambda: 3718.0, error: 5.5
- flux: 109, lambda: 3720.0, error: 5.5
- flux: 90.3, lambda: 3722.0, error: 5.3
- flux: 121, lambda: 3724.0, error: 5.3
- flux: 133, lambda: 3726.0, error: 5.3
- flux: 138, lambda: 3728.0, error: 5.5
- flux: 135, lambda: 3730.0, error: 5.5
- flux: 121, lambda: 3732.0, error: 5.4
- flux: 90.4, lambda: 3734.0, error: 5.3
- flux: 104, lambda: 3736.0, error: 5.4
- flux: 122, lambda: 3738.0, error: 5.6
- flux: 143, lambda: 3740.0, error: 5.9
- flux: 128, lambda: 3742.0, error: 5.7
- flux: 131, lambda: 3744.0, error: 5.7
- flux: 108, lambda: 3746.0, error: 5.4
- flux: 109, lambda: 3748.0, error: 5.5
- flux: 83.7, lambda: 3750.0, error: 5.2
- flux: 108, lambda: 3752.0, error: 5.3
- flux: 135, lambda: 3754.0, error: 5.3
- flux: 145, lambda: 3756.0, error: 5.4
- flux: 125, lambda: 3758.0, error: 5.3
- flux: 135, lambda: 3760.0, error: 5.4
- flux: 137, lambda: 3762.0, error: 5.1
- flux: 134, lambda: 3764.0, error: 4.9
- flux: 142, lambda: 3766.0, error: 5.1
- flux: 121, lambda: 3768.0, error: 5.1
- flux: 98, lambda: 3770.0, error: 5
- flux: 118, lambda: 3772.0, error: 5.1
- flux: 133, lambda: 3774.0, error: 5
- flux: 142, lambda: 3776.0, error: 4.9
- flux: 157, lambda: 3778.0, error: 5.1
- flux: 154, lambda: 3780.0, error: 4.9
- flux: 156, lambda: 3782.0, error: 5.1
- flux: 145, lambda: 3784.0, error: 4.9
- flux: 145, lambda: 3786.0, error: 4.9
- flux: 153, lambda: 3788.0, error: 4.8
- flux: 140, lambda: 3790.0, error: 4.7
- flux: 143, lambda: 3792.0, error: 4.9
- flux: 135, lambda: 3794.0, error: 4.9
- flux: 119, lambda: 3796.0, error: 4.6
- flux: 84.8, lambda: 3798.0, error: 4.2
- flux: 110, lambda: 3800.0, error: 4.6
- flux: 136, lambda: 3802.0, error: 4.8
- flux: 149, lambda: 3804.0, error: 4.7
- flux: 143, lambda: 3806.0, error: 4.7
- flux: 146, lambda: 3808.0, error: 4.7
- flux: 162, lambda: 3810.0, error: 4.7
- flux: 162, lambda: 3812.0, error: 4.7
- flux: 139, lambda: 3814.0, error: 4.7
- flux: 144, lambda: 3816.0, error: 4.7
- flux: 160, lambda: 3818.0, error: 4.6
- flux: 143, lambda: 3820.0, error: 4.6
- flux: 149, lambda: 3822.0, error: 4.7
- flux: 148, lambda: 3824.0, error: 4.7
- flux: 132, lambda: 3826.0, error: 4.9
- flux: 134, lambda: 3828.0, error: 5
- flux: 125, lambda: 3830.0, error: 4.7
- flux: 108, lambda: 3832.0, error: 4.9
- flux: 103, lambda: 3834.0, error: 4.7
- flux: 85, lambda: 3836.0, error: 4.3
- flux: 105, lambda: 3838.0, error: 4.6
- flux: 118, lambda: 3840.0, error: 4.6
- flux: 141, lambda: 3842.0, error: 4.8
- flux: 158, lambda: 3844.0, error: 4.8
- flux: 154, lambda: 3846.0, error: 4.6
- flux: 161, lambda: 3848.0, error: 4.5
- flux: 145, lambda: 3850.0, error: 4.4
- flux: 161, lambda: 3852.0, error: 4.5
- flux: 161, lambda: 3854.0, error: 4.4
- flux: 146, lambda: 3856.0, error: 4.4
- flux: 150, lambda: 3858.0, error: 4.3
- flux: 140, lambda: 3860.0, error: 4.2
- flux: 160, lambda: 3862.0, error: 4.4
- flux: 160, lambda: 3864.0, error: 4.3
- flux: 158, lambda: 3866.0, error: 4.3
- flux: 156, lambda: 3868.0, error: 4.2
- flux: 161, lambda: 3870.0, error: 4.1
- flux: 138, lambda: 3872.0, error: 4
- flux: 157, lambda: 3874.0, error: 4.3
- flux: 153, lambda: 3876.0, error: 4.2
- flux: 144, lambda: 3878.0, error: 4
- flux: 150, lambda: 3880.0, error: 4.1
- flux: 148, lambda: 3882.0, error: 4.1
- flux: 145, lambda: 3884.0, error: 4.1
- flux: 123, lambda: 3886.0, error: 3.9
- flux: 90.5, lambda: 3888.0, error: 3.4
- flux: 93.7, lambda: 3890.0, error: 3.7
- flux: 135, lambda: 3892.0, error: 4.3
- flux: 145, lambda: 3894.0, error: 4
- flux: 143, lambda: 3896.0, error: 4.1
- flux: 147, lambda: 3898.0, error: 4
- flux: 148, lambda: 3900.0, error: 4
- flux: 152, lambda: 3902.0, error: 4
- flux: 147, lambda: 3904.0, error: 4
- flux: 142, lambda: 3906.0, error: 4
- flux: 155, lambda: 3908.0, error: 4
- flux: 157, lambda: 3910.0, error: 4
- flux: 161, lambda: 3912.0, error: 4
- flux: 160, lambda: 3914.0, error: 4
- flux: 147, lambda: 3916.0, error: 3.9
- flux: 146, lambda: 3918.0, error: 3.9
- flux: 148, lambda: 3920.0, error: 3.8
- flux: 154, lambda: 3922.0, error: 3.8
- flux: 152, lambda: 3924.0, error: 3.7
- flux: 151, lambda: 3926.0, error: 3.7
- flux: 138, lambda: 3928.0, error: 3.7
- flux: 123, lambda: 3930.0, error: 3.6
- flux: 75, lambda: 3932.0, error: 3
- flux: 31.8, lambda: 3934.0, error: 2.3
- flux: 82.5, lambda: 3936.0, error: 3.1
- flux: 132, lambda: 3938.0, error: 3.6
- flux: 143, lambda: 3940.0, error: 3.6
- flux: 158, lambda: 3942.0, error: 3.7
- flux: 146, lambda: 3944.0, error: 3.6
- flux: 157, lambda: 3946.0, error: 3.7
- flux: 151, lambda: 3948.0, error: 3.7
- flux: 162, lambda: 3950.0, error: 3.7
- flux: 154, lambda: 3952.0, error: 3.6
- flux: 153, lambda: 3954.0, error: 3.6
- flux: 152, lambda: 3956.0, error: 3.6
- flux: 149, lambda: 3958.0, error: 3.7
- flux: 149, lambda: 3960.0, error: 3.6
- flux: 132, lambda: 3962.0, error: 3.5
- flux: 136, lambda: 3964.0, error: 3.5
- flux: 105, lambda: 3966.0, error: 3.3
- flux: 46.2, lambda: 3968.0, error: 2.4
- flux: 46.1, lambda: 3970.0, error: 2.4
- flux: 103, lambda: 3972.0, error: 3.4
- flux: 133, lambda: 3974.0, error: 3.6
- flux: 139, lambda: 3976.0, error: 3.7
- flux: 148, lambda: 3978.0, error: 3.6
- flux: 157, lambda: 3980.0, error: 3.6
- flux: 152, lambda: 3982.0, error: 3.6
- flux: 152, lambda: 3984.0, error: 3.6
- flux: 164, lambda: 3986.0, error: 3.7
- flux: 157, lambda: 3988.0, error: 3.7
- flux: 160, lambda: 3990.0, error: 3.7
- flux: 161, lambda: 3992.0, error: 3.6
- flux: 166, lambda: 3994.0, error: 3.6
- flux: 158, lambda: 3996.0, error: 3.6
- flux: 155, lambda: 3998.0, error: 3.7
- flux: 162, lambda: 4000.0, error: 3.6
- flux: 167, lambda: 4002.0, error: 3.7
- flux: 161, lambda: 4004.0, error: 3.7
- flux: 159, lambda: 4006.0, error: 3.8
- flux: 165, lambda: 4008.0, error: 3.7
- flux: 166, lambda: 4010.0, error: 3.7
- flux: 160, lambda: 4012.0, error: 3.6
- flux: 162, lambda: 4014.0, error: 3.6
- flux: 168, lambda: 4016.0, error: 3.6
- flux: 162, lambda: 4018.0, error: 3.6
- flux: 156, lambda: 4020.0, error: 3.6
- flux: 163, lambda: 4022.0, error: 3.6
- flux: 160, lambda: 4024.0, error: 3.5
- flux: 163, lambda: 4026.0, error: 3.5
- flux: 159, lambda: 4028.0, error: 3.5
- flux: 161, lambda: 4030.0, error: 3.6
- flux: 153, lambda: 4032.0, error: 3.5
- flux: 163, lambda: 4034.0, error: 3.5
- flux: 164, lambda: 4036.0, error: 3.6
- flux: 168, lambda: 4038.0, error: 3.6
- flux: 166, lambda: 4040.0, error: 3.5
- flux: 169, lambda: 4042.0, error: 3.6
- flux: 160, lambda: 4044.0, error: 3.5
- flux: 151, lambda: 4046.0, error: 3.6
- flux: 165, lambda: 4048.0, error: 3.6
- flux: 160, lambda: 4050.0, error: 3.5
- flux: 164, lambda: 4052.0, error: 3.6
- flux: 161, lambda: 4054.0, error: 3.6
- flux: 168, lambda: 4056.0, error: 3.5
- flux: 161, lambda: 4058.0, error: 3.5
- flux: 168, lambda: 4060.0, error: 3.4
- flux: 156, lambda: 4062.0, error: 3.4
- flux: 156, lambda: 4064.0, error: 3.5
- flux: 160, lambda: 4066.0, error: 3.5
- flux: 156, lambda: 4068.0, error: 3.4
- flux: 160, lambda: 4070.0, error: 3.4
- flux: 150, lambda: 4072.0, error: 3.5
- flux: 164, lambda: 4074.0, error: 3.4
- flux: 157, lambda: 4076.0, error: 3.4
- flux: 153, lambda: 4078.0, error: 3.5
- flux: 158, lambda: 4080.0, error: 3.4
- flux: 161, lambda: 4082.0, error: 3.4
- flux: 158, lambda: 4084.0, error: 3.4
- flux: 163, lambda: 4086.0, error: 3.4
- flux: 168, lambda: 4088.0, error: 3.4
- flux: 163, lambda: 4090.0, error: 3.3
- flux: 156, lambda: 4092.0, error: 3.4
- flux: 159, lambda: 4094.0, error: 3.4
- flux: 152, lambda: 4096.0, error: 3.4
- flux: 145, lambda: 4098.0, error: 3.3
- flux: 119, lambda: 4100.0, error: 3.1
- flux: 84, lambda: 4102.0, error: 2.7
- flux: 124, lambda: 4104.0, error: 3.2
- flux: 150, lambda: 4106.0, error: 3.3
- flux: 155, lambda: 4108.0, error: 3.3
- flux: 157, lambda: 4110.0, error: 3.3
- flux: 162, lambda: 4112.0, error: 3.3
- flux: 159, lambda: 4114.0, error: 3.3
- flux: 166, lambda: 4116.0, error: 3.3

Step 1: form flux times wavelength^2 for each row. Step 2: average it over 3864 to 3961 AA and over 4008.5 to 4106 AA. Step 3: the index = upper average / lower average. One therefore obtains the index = 1.2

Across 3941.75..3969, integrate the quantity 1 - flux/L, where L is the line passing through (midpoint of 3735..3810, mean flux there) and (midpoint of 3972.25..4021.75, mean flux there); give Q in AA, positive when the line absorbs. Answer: 2.38 AA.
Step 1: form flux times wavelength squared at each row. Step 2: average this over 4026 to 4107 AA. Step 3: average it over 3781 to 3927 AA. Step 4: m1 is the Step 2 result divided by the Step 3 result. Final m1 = 1.2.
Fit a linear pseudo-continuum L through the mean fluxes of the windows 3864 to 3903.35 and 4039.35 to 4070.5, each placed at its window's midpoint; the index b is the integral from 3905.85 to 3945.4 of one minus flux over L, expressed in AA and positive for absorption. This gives 3.1 AA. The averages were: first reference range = 142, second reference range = 161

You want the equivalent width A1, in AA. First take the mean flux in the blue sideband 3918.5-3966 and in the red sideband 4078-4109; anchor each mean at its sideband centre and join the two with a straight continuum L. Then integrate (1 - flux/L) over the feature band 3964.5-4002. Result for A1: 0.4 AA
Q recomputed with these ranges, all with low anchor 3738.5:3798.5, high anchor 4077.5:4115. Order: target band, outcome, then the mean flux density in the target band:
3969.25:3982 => 1.6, 125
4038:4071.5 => -3.2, 161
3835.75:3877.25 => -3.5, 147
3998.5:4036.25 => -4.3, 162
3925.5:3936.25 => 3.1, 99.1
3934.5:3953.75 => 0.1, 140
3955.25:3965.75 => 0.1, 141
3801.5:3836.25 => -1.3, 138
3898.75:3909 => -0.8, 149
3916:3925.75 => -0.7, 150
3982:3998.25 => -1.7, 159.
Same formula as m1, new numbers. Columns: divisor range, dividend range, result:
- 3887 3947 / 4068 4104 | 1.21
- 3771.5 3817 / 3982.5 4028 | 1.28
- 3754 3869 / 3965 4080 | 1.23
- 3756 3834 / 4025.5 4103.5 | 1.31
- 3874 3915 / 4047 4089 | 1.23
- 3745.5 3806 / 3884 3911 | 1.12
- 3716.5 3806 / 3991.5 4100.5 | 1.45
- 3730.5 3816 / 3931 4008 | 1.16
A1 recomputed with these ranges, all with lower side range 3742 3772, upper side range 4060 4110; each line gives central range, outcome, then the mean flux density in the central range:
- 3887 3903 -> 0.35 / 132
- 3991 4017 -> -3.23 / 162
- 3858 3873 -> -2.40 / 153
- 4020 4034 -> -1.28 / 160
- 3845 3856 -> -2.09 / 155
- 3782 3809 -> -2.06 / 135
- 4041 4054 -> -1.16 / 161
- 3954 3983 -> 3.16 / 126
